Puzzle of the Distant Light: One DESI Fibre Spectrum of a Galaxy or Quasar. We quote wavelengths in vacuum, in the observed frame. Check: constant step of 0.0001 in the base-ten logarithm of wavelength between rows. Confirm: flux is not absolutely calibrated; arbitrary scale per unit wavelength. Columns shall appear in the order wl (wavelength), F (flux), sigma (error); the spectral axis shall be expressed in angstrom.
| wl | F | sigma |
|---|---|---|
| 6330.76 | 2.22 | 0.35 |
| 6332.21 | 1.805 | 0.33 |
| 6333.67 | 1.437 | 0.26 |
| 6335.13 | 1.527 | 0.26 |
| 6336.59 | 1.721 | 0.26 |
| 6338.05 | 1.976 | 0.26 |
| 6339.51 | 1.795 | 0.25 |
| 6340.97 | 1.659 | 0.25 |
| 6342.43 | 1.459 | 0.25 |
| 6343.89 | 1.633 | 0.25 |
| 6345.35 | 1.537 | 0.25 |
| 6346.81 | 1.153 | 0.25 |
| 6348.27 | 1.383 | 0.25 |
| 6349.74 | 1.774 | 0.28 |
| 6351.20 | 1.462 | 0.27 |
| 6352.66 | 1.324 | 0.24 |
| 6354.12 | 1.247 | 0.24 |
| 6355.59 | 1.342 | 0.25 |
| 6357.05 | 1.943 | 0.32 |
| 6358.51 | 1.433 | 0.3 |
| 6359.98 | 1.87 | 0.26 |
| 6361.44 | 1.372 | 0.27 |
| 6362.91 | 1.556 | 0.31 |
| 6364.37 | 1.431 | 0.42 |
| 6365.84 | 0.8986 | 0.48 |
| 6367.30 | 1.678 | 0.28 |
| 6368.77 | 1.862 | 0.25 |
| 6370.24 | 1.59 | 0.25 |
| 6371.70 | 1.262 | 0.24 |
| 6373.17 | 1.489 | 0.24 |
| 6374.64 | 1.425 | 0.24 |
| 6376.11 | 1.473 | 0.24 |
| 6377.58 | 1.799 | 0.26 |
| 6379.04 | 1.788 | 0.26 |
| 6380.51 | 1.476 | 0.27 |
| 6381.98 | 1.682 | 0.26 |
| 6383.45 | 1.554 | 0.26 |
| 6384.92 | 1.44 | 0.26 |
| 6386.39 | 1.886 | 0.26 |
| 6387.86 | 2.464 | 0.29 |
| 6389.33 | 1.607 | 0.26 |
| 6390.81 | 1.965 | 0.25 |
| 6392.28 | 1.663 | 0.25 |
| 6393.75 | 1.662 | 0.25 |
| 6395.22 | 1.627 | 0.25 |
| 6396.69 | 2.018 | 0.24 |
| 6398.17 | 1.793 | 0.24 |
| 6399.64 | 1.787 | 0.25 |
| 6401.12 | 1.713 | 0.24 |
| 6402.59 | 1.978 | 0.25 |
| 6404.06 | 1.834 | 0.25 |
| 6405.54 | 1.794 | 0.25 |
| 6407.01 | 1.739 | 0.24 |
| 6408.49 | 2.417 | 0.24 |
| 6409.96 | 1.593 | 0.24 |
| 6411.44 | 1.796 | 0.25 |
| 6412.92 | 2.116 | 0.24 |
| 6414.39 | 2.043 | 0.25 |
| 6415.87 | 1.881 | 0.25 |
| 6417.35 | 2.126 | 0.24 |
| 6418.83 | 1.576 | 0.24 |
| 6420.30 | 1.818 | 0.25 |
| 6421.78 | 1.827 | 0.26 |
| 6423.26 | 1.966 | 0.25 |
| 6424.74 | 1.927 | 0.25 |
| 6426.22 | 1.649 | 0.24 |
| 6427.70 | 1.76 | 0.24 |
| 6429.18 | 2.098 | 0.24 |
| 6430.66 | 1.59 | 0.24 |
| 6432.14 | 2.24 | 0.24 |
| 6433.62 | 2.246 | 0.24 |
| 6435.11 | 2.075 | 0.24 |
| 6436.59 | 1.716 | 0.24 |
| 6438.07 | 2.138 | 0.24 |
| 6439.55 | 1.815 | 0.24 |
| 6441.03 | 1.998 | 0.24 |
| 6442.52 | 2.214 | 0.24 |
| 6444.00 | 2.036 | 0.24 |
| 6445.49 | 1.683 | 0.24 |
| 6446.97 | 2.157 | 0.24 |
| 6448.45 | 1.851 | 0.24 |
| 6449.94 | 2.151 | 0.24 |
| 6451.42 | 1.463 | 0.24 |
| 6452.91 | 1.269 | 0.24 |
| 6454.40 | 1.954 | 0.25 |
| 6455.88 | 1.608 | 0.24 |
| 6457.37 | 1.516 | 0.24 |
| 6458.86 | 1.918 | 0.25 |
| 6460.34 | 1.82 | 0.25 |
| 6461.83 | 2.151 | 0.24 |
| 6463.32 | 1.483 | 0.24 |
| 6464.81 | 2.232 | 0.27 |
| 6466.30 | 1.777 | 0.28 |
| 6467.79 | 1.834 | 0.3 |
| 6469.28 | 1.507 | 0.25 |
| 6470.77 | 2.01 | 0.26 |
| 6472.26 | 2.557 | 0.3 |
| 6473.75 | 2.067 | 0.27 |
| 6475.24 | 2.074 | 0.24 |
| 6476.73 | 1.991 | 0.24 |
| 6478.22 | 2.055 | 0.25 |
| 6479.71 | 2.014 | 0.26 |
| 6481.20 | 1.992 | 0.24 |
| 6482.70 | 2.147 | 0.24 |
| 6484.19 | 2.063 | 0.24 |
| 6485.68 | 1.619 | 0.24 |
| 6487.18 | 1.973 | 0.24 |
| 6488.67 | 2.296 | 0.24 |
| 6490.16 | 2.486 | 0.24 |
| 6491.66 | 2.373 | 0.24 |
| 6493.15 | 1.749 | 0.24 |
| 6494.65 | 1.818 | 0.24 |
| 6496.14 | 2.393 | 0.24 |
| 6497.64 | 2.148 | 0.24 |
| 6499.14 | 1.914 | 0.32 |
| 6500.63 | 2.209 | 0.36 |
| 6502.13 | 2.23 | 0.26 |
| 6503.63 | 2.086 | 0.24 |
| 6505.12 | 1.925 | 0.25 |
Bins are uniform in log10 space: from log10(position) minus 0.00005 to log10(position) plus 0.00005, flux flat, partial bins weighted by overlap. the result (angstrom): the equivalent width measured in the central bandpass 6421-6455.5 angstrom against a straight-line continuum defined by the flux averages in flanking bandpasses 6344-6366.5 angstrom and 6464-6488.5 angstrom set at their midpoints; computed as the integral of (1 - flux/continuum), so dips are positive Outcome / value -1.4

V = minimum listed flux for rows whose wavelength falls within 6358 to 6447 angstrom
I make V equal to 0.8986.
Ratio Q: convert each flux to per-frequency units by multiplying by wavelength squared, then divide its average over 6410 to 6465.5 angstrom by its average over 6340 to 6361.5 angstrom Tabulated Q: 1.3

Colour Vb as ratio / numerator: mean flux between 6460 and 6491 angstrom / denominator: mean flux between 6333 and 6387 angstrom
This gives 1.30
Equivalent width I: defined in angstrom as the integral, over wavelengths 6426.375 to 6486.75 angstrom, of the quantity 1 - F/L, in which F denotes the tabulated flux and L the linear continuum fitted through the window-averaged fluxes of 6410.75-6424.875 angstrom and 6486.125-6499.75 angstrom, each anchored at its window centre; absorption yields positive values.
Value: 2.8 angstrom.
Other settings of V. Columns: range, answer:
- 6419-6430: 1.649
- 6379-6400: 1.44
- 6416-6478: 1.269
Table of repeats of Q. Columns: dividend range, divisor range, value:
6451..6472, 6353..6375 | 1.23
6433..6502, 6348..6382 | 1.34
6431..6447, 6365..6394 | 1.26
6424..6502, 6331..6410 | 1.22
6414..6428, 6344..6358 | 1.29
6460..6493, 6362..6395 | 1.29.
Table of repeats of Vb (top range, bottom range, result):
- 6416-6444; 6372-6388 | 1.18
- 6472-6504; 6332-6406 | 1.29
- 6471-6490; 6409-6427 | 1.12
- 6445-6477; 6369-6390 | 1.14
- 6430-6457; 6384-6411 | 1.04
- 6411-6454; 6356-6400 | 1.16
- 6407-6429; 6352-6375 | 1.28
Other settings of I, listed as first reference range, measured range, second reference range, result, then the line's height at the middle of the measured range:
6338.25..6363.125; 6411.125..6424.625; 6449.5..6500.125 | -1.1 angstrom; 1.76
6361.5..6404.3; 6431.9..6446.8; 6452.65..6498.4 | -1.3 angstrom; 1.85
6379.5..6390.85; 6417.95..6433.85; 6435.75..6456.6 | -0.4 angstrom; 1.82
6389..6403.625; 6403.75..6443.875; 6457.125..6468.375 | -2.5 angstrom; 1.82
